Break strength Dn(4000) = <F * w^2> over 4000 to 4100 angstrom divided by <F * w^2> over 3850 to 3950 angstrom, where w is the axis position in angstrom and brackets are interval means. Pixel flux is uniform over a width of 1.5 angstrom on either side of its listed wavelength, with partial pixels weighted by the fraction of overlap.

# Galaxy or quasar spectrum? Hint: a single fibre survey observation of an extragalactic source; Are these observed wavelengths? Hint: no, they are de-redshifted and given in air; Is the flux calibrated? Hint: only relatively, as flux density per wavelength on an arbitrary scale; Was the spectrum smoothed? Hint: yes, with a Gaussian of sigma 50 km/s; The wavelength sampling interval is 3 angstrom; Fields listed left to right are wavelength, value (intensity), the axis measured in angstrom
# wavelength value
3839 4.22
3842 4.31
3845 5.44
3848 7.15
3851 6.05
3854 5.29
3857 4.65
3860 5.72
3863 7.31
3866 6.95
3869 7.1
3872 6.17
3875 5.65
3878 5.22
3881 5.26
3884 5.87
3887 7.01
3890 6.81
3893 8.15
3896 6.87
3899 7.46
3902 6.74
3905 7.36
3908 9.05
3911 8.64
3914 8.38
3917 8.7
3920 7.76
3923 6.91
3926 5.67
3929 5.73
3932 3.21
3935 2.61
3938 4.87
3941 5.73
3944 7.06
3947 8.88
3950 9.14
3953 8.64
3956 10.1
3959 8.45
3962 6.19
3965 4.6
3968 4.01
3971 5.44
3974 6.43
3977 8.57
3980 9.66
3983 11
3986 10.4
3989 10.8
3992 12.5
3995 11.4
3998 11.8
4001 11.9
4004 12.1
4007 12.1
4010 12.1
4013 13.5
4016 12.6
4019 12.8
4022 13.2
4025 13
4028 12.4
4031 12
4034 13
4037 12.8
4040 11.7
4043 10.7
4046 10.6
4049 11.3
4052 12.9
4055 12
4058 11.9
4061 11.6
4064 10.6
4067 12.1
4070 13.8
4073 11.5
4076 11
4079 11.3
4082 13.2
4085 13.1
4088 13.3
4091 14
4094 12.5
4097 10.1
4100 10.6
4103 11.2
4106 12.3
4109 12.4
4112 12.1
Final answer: 2.00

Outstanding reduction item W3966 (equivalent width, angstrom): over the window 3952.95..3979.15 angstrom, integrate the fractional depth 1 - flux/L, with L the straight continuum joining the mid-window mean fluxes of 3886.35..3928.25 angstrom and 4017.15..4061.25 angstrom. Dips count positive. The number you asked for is 7.2 angstrom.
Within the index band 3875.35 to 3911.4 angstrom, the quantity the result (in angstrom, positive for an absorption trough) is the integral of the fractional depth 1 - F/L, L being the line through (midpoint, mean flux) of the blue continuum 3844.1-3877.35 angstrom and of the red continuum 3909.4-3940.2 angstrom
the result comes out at -4.4 angstrom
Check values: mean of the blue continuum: 6.12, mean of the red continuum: 6.25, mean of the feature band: 6.94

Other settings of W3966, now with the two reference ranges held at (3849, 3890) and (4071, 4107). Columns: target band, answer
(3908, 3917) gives -1.75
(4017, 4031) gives -3.40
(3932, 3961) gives 4.13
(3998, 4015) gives -4.36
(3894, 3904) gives -0.34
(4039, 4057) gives -1.02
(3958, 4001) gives 1.67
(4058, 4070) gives -0.46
